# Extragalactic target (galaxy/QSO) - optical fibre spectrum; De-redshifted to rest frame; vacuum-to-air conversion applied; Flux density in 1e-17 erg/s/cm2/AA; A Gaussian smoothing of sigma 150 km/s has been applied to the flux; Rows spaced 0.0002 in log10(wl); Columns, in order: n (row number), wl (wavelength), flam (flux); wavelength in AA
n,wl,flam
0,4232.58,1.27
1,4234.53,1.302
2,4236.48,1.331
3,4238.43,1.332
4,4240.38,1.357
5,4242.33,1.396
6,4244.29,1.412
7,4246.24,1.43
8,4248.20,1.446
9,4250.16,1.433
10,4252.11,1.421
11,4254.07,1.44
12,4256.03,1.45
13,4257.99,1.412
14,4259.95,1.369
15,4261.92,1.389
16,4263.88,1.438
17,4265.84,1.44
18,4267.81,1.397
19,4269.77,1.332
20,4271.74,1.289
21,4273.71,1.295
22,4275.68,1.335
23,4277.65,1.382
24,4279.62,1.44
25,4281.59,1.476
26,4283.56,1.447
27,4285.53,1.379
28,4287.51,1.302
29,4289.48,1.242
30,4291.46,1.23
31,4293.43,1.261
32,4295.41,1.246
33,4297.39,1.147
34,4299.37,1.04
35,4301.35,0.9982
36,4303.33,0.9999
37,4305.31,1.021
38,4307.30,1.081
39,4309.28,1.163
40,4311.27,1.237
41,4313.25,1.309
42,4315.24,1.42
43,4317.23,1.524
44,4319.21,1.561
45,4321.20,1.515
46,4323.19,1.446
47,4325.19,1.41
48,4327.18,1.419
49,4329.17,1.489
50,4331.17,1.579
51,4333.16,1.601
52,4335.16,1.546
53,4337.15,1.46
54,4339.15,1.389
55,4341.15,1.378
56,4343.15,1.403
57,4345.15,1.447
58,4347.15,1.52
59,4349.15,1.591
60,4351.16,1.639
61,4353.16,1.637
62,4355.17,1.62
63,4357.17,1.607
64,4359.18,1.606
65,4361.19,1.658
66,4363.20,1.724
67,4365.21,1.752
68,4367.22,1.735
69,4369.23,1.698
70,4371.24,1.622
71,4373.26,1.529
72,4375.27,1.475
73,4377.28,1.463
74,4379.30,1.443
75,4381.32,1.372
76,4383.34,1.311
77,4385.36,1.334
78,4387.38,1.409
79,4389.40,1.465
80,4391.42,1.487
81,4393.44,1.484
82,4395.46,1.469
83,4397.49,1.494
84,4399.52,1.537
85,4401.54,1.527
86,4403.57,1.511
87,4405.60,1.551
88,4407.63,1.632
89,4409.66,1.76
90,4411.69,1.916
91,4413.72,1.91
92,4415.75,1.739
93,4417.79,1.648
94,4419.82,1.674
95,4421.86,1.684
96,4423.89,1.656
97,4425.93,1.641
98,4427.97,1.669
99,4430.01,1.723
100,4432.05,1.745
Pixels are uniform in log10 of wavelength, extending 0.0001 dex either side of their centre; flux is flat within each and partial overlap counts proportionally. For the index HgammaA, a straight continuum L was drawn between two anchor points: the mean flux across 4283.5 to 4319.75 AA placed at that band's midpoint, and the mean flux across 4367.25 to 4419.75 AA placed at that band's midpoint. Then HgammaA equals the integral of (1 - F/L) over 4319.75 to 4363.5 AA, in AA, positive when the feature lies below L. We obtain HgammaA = -4.9 AA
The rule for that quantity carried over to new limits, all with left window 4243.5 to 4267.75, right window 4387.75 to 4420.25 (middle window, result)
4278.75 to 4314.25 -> 6.0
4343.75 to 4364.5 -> -0.8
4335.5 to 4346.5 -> 0.7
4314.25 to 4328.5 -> 0.3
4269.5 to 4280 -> 0.8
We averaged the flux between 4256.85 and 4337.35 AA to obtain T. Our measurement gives 1.34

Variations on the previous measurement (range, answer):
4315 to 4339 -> 1.5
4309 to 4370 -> 1.52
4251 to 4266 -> 1.42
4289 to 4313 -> 1.14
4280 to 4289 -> 1.4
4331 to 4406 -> 1.53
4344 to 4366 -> 1.62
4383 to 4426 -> 1.59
